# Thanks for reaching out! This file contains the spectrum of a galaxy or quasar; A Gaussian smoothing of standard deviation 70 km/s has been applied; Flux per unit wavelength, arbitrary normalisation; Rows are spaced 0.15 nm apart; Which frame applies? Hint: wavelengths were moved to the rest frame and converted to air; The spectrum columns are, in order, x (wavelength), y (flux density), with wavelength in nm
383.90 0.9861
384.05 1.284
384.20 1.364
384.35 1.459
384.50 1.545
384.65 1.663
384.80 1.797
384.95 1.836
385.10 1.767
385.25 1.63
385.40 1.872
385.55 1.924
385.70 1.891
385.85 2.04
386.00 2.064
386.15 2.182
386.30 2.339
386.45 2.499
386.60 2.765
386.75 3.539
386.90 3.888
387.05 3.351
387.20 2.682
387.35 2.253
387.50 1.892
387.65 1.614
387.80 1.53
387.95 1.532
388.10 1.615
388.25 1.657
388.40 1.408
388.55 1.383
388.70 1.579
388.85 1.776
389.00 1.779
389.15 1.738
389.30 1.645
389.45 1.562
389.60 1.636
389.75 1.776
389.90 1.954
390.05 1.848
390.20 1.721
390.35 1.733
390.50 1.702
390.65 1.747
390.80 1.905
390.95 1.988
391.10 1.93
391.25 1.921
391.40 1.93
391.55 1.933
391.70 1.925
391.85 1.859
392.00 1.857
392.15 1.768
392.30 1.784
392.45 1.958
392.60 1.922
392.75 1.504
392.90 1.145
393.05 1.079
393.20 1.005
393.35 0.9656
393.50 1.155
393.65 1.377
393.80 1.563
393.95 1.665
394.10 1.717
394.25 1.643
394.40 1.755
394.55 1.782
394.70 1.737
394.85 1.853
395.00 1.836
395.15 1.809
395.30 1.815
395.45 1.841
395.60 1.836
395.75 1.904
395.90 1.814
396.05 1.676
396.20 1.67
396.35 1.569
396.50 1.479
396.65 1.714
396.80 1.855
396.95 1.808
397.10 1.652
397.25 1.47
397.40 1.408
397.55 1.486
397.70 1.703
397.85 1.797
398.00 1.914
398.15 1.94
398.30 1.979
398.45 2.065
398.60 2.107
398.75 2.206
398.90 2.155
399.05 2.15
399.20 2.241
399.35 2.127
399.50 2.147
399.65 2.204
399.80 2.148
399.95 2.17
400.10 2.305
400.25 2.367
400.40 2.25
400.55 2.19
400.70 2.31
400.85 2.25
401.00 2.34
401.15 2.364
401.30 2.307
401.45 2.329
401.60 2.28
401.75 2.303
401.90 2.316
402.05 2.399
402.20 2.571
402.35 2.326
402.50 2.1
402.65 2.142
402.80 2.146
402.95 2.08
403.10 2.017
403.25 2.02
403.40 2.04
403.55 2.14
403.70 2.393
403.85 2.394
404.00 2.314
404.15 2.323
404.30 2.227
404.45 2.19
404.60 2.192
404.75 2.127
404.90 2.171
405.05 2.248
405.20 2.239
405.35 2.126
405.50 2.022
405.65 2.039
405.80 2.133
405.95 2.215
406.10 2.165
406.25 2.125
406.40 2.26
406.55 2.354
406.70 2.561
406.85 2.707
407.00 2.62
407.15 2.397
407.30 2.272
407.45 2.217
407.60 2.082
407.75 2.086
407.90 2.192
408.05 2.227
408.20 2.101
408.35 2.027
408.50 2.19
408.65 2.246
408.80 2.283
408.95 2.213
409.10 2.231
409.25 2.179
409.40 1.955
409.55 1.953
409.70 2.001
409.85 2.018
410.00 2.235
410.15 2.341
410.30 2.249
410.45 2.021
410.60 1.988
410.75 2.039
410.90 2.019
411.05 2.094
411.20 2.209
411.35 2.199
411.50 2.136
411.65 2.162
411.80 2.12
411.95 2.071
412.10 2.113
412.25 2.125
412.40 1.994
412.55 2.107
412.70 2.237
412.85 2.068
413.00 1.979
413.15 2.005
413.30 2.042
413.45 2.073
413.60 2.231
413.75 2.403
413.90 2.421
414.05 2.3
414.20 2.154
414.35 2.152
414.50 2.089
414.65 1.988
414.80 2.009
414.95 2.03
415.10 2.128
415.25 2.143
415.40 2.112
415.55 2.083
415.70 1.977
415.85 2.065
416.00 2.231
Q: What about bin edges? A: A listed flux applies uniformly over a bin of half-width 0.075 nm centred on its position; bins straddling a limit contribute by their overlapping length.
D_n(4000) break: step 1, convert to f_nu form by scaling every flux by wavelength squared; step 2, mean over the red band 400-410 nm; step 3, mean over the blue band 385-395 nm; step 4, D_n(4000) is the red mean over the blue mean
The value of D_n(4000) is 1.3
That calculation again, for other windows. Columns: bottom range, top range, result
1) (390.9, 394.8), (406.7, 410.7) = 1.44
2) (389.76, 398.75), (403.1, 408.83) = 1.37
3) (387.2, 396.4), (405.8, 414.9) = 1.40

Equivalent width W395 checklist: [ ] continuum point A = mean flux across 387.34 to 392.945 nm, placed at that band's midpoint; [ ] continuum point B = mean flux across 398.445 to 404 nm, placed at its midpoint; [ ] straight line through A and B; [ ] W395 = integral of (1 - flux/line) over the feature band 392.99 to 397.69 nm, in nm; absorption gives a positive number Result 0.86 nm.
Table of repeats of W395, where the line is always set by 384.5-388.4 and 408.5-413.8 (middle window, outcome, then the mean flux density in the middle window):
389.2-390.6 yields 0.260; 1.73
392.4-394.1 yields 0.580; 1.4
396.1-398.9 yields 0.458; 1.78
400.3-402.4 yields -0.197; 2.32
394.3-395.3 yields 0.157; 1.79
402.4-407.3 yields -0.237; 2.23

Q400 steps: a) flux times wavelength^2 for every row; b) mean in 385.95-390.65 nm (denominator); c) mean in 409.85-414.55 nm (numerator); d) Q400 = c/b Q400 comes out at 1.20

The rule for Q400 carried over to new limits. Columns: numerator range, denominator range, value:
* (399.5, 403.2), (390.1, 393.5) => 1.41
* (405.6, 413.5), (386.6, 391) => 1.23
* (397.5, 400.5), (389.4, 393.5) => 1.27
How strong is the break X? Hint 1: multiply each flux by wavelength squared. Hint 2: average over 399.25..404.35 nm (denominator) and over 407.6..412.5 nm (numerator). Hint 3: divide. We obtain 0.99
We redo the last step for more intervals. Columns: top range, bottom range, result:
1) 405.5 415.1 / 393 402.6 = 1.20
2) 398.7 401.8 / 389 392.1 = 1.30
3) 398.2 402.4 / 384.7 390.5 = 1.21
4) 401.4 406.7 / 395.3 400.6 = 1.19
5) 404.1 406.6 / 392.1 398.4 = 1.39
